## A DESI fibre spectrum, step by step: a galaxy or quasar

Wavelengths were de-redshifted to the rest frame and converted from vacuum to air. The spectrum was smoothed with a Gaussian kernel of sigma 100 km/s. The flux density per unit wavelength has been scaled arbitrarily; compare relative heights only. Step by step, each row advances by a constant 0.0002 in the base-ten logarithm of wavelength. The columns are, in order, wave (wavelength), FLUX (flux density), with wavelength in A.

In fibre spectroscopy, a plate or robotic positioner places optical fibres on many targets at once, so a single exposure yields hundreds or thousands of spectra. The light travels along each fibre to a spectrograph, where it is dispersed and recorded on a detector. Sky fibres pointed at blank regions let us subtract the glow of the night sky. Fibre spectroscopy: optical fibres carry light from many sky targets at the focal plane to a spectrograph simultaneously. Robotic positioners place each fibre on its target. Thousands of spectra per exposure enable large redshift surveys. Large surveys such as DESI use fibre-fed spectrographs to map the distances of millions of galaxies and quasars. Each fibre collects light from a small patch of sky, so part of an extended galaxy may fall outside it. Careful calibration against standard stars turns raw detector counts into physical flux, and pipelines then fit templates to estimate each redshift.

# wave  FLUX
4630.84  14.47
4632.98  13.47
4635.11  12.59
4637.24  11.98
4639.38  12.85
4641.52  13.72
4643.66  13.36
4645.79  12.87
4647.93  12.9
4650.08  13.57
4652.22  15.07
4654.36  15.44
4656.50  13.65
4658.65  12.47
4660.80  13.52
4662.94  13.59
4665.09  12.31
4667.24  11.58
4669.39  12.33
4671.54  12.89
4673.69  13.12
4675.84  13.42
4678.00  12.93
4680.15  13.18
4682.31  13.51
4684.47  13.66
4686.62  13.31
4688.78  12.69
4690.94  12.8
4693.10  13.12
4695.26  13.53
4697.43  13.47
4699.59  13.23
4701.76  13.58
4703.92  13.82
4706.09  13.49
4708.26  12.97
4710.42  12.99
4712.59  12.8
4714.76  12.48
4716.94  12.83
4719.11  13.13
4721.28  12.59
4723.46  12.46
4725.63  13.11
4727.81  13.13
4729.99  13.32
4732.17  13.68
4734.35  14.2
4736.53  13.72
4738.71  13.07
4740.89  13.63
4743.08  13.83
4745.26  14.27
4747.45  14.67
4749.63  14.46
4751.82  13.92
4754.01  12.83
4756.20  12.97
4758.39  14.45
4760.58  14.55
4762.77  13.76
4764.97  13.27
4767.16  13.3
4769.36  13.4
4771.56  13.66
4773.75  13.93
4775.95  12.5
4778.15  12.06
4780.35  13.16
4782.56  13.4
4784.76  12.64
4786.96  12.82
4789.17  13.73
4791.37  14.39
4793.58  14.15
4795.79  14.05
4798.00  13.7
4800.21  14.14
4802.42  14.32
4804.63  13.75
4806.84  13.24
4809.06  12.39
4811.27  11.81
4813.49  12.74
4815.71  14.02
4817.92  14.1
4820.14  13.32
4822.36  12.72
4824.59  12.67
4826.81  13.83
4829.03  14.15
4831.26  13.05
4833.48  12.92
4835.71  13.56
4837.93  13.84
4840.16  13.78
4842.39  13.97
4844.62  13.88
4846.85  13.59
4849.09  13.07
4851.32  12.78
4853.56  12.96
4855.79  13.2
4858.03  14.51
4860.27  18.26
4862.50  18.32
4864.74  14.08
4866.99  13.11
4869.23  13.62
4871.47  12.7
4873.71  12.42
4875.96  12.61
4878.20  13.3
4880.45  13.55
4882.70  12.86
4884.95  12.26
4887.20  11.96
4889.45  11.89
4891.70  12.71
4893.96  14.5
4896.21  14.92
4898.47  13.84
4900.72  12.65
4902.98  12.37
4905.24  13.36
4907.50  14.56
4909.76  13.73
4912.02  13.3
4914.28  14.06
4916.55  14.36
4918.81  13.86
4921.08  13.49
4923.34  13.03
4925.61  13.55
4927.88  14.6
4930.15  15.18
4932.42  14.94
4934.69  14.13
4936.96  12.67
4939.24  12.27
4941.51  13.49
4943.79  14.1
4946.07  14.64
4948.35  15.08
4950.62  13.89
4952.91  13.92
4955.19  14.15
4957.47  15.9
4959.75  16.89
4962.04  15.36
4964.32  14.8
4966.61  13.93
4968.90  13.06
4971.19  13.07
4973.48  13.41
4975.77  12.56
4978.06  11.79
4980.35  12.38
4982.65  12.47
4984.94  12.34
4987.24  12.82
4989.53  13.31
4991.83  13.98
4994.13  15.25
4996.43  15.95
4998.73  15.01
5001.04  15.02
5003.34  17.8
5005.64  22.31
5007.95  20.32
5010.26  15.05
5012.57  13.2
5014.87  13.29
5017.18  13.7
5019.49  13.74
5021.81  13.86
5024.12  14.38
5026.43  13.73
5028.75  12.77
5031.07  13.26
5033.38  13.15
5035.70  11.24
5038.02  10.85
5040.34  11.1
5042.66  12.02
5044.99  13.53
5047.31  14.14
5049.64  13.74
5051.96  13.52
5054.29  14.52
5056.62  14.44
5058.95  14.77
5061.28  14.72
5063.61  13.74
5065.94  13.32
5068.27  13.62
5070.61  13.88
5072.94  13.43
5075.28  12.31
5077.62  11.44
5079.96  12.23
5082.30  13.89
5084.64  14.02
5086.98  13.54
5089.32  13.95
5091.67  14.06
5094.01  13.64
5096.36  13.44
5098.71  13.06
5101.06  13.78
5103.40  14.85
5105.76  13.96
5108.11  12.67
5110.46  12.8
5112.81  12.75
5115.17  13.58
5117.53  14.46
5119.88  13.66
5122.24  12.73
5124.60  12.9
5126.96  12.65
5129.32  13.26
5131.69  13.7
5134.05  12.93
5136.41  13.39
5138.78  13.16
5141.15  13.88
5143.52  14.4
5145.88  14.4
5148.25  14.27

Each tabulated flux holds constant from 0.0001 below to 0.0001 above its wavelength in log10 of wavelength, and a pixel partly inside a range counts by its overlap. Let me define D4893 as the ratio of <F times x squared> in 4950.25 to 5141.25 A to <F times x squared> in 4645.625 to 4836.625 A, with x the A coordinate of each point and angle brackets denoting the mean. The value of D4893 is 1.2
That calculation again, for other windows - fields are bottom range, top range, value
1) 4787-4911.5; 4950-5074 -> 1.11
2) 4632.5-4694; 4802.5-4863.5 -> 1.12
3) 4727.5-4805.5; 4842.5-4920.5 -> 1.05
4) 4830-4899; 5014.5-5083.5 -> 1.05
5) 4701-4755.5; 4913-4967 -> 1.16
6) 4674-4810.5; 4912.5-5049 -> 1.15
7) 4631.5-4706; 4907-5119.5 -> 1.21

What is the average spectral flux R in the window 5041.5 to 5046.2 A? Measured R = 12.8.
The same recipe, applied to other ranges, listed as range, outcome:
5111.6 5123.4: 13.4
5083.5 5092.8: 13.9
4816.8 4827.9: 13.3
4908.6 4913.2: 13.5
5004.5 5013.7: 17.7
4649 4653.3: 14.3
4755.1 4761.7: 14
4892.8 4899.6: 14.4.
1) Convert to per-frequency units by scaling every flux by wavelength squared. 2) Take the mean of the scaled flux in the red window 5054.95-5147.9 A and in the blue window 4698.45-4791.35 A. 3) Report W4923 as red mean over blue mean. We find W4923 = 1.2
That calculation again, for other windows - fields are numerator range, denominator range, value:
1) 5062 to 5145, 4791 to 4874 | 1.09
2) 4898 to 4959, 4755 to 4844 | 1.09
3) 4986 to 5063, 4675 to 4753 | 1.21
